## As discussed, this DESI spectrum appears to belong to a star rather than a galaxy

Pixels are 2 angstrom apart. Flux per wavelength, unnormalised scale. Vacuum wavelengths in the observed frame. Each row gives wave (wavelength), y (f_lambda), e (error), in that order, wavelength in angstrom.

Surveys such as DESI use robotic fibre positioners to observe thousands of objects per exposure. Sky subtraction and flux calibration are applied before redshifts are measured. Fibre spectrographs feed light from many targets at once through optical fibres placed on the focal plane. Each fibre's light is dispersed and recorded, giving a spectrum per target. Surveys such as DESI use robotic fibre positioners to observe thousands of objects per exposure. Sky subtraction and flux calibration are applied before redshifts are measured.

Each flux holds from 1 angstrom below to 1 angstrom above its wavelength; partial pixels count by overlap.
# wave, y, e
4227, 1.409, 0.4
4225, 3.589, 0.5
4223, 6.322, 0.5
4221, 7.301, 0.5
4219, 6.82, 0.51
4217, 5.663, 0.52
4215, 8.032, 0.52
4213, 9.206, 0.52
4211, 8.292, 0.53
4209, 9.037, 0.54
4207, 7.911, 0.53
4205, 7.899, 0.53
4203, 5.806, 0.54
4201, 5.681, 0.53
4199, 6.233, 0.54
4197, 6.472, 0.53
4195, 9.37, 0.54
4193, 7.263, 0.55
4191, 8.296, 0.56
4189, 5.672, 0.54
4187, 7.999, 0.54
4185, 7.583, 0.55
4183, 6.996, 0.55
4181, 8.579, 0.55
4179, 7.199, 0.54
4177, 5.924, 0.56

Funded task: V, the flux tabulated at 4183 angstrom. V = 6.996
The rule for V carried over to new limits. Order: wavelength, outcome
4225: 3.589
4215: 8.032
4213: 9.206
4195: 9.37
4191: 8.296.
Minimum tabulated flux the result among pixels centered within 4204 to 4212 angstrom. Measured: 7.899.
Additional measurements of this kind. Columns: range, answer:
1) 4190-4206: 5.681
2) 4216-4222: 5.663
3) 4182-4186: 6.996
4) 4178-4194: 5.672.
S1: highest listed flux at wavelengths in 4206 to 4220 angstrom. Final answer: 9.206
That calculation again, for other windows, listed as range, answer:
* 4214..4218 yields 8.032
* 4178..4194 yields 8.579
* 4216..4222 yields 7.301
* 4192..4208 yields 9.37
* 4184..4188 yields 7.999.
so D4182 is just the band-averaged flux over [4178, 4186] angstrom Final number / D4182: 7.59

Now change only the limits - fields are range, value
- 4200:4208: 6.82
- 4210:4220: 7.6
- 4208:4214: 8.85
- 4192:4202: 7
